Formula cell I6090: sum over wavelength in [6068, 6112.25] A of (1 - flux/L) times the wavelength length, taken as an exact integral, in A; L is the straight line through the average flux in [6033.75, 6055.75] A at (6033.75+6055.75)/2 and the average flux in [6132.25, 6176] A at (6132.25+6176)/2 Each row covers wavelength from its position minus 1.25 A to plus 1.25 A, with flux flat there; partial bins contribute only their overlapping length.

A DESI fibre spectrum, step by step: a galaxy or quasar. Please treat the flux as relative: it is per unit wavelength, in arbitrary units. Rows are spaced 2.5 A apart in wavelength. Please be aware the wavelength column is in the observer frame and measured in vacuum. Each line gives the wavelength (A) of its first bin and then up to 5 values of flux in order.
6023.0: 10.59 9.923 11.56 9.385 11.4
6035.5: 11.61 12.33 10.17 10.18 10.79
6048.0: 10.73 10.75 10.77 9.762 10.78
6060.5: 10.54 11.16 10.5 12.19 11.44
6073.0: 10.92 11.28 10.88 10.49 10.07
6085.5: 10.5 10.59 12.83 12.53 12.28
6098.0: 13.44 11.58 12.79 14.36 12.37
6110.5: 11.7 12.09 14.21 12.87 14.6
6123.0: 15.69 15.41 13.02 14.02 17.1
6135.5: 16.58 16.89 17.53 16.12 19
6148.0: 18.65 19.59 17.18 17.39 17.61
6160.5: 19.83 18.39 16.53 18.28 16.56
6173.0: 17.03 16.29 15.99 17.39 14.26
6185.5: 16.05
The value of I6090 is 6.1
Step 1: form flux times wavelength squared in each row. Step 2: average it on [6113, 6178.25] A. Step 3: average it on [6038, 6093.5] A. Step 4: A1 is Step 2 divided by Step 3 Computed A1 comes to 1.56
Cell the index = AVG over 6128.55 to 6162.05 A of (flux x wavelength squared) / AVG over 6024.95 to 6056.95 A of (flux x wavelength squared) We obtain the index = 1.7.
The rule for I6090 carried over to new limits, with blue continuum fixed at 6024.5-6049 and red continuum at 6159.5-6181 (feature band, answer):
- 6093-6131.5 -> 3.13 A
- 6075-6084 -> 1.57 A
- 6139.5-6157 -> -1.79 A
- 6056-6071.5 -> 1.42 A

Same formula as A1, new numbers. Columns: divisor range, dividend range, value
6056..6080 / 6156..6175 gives 1.66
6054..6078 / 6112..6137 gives 1.36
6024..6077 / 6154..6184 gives 1.64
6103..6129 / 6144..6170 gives 1.35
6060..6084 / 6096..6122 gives 1.20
